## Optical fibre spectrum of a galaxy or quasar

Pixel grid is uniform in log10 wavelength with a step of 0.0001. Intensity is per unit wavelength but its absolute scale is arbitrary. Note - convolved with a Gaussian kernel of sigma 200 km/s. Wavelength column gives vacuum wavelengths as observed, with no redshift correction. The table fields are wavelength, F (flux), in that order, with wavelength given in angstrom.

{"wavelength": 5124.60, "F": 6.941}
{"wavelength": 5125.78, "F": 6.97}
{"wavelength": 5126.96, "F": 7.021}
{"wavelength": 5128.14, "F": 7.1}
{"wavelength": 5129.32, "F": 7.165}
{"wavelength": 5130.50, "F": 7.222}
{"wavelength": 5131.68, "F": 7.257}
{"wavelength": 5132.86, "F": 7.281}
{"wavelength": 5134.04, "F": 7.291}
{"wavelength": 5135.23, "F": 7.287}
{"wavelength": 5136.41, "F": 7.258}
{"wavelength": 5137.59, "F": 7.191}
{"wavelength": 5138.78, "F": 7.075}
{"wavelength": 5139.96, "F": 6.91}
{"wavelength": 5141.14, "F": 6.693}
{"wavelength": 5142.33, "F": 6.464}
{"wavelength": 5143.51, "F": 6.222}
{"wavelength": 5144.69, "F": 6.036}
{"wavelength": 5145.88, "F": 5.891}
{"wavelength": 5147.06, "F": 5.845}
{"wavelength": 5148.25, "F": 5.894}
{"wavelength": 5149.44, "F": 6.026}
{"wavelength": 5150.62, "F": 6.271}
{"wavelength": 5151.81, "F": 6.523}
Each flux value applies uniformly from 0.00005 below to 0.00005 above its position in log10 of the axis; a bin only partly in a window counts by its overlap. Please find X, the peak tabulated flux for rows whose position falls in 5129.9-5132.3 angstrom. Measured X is 7.257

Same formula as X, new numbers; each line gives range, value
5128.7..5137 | 7.291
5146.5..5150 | 6.026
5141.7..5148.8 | 6.464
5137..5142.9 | 7.191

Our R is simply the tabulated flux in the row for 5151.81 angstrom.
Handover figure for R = 6.523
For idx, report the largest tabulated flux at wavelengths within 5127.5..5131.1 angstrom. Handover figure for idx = 7.222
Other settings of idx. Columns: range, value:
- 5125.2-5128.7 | 7.1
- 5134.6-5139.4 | 7.287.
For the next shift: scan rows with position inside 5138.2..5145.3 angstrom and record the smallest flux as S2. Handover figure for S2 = 6.036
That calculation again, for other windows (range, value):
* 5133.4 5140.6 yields 6.91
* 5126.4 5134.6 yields 7.021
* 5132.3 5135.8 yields 7.281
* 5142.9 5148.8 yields 5.845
